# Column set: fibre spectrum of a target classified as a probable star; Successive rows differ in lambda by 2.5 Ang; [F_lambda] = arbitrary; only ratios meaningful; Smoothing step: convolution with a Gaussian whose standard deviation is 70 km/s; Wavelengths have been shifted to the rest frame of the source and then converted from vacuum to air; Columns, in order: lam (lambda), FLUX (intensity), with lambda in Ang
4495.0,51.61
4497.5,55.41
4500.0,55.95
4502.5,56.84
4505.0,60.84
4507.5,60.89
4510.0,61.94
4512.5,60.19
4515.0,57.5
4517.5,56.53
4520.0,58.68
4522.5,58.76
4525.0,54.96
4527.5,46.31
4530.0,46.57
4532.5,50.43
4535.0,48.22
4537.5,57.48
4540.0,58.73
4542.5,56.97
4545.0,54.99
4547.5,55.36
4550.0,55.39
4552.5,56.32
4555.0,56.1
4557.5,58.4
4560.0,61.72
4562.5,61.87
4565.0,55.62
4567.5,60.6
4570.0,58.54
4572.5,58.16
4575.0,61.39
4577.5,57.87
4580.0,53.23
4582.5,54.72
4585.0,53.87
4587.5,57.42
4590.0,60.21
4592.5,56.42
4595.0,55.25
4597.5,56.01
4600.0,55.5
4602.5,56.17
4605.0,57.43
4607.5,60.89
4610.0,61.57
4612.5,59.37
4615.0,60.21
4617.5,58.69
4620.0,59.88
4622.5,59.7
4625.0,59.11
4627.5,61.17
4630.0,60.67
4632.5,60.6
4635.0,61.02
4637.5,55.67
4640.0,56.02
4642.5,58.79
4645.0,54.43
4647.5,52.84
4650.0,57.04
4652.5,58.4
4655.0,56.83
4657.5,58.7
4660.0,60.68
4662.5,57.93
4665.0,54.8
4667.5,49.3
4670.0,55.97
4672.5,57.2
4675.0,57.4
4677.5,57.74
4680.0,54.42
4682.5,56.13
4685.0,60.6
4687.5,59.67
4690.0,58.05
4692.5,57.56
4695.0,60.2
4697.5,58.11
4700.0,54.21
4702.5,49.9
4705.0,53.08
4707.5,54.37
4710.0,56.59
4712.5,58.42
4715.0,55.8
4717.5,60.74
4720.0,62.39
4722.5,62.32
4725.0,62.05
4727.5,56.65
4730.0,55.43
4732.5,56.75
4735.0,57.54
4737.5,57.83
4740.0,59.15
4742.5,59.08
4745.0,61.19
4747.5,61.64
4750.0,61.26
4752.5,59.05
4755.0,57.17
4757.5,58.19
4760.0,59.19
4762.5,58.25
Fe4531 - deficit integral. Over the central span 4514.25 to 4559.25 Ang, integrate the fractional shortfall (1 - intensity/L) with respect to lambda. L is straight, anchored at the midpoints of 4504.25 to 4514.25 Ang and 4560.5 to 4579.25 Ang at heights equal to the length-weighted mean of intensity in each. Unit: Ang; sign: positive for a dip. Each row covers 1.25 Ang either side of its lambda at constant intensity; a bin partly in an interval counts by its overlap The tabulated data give 3.8 Ang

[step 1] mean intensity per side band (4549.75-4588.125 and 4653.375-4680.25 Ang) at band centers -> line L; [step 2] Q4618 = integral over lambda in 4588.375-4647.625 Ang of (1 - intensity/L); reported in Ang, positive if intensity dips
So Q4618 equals -1.3 Ang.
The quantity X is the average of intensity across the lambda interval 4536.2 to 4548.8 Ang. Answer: 56.7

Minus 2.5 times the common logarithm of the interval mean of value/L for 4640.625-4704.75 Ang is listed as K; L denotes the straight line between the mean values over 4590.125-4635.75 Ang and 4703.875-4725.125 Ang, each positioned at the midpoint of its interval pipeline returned 0.036 mag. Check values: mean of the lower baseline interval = 58.9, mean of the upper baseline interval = 58.3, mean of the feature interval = 56.6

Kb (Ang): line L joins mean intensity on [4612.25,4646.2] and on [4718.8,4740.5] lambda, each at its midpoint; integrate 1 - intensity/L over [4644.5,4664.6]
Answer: 0.62 Ang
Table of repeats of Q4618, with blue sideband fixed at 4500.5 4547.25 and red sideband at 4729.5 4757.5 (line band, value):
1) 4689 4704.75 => 0.56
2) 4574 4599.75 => 0.09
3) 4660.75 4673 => 0.56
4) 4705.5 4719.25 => 0.29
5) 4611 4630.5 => -0.90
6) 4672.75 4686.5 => 0.16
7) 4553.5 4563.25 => -0.51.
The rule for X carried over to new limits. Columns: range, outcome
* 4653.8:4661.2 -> 58.7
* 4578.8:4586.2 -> 53.9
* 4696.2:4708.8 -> 54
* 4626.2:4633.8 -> 60.8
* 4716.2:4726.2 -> 61.8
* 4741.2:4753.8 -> 60.4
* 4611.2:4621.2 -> 59.5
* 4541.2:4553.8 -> 55.8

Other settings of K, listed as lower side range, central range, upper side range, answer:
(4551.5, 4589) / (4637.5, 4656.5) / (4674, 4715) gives 0.014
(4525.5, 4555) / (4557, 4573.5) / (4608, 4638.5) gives -0.074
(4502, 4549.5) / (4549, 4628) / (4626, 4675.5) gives -0.028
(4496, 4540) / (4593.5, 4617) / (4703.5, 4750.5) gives -0.022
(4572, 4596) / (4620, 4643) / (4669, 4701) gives -0.039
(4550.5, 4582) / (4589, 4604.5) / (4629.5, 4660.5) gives 0.027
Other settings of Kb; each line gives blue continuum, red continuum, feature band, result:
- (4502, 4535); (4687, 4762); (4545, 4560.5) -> -0.2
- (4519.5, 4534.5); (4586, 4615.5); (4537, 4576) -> -2.5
